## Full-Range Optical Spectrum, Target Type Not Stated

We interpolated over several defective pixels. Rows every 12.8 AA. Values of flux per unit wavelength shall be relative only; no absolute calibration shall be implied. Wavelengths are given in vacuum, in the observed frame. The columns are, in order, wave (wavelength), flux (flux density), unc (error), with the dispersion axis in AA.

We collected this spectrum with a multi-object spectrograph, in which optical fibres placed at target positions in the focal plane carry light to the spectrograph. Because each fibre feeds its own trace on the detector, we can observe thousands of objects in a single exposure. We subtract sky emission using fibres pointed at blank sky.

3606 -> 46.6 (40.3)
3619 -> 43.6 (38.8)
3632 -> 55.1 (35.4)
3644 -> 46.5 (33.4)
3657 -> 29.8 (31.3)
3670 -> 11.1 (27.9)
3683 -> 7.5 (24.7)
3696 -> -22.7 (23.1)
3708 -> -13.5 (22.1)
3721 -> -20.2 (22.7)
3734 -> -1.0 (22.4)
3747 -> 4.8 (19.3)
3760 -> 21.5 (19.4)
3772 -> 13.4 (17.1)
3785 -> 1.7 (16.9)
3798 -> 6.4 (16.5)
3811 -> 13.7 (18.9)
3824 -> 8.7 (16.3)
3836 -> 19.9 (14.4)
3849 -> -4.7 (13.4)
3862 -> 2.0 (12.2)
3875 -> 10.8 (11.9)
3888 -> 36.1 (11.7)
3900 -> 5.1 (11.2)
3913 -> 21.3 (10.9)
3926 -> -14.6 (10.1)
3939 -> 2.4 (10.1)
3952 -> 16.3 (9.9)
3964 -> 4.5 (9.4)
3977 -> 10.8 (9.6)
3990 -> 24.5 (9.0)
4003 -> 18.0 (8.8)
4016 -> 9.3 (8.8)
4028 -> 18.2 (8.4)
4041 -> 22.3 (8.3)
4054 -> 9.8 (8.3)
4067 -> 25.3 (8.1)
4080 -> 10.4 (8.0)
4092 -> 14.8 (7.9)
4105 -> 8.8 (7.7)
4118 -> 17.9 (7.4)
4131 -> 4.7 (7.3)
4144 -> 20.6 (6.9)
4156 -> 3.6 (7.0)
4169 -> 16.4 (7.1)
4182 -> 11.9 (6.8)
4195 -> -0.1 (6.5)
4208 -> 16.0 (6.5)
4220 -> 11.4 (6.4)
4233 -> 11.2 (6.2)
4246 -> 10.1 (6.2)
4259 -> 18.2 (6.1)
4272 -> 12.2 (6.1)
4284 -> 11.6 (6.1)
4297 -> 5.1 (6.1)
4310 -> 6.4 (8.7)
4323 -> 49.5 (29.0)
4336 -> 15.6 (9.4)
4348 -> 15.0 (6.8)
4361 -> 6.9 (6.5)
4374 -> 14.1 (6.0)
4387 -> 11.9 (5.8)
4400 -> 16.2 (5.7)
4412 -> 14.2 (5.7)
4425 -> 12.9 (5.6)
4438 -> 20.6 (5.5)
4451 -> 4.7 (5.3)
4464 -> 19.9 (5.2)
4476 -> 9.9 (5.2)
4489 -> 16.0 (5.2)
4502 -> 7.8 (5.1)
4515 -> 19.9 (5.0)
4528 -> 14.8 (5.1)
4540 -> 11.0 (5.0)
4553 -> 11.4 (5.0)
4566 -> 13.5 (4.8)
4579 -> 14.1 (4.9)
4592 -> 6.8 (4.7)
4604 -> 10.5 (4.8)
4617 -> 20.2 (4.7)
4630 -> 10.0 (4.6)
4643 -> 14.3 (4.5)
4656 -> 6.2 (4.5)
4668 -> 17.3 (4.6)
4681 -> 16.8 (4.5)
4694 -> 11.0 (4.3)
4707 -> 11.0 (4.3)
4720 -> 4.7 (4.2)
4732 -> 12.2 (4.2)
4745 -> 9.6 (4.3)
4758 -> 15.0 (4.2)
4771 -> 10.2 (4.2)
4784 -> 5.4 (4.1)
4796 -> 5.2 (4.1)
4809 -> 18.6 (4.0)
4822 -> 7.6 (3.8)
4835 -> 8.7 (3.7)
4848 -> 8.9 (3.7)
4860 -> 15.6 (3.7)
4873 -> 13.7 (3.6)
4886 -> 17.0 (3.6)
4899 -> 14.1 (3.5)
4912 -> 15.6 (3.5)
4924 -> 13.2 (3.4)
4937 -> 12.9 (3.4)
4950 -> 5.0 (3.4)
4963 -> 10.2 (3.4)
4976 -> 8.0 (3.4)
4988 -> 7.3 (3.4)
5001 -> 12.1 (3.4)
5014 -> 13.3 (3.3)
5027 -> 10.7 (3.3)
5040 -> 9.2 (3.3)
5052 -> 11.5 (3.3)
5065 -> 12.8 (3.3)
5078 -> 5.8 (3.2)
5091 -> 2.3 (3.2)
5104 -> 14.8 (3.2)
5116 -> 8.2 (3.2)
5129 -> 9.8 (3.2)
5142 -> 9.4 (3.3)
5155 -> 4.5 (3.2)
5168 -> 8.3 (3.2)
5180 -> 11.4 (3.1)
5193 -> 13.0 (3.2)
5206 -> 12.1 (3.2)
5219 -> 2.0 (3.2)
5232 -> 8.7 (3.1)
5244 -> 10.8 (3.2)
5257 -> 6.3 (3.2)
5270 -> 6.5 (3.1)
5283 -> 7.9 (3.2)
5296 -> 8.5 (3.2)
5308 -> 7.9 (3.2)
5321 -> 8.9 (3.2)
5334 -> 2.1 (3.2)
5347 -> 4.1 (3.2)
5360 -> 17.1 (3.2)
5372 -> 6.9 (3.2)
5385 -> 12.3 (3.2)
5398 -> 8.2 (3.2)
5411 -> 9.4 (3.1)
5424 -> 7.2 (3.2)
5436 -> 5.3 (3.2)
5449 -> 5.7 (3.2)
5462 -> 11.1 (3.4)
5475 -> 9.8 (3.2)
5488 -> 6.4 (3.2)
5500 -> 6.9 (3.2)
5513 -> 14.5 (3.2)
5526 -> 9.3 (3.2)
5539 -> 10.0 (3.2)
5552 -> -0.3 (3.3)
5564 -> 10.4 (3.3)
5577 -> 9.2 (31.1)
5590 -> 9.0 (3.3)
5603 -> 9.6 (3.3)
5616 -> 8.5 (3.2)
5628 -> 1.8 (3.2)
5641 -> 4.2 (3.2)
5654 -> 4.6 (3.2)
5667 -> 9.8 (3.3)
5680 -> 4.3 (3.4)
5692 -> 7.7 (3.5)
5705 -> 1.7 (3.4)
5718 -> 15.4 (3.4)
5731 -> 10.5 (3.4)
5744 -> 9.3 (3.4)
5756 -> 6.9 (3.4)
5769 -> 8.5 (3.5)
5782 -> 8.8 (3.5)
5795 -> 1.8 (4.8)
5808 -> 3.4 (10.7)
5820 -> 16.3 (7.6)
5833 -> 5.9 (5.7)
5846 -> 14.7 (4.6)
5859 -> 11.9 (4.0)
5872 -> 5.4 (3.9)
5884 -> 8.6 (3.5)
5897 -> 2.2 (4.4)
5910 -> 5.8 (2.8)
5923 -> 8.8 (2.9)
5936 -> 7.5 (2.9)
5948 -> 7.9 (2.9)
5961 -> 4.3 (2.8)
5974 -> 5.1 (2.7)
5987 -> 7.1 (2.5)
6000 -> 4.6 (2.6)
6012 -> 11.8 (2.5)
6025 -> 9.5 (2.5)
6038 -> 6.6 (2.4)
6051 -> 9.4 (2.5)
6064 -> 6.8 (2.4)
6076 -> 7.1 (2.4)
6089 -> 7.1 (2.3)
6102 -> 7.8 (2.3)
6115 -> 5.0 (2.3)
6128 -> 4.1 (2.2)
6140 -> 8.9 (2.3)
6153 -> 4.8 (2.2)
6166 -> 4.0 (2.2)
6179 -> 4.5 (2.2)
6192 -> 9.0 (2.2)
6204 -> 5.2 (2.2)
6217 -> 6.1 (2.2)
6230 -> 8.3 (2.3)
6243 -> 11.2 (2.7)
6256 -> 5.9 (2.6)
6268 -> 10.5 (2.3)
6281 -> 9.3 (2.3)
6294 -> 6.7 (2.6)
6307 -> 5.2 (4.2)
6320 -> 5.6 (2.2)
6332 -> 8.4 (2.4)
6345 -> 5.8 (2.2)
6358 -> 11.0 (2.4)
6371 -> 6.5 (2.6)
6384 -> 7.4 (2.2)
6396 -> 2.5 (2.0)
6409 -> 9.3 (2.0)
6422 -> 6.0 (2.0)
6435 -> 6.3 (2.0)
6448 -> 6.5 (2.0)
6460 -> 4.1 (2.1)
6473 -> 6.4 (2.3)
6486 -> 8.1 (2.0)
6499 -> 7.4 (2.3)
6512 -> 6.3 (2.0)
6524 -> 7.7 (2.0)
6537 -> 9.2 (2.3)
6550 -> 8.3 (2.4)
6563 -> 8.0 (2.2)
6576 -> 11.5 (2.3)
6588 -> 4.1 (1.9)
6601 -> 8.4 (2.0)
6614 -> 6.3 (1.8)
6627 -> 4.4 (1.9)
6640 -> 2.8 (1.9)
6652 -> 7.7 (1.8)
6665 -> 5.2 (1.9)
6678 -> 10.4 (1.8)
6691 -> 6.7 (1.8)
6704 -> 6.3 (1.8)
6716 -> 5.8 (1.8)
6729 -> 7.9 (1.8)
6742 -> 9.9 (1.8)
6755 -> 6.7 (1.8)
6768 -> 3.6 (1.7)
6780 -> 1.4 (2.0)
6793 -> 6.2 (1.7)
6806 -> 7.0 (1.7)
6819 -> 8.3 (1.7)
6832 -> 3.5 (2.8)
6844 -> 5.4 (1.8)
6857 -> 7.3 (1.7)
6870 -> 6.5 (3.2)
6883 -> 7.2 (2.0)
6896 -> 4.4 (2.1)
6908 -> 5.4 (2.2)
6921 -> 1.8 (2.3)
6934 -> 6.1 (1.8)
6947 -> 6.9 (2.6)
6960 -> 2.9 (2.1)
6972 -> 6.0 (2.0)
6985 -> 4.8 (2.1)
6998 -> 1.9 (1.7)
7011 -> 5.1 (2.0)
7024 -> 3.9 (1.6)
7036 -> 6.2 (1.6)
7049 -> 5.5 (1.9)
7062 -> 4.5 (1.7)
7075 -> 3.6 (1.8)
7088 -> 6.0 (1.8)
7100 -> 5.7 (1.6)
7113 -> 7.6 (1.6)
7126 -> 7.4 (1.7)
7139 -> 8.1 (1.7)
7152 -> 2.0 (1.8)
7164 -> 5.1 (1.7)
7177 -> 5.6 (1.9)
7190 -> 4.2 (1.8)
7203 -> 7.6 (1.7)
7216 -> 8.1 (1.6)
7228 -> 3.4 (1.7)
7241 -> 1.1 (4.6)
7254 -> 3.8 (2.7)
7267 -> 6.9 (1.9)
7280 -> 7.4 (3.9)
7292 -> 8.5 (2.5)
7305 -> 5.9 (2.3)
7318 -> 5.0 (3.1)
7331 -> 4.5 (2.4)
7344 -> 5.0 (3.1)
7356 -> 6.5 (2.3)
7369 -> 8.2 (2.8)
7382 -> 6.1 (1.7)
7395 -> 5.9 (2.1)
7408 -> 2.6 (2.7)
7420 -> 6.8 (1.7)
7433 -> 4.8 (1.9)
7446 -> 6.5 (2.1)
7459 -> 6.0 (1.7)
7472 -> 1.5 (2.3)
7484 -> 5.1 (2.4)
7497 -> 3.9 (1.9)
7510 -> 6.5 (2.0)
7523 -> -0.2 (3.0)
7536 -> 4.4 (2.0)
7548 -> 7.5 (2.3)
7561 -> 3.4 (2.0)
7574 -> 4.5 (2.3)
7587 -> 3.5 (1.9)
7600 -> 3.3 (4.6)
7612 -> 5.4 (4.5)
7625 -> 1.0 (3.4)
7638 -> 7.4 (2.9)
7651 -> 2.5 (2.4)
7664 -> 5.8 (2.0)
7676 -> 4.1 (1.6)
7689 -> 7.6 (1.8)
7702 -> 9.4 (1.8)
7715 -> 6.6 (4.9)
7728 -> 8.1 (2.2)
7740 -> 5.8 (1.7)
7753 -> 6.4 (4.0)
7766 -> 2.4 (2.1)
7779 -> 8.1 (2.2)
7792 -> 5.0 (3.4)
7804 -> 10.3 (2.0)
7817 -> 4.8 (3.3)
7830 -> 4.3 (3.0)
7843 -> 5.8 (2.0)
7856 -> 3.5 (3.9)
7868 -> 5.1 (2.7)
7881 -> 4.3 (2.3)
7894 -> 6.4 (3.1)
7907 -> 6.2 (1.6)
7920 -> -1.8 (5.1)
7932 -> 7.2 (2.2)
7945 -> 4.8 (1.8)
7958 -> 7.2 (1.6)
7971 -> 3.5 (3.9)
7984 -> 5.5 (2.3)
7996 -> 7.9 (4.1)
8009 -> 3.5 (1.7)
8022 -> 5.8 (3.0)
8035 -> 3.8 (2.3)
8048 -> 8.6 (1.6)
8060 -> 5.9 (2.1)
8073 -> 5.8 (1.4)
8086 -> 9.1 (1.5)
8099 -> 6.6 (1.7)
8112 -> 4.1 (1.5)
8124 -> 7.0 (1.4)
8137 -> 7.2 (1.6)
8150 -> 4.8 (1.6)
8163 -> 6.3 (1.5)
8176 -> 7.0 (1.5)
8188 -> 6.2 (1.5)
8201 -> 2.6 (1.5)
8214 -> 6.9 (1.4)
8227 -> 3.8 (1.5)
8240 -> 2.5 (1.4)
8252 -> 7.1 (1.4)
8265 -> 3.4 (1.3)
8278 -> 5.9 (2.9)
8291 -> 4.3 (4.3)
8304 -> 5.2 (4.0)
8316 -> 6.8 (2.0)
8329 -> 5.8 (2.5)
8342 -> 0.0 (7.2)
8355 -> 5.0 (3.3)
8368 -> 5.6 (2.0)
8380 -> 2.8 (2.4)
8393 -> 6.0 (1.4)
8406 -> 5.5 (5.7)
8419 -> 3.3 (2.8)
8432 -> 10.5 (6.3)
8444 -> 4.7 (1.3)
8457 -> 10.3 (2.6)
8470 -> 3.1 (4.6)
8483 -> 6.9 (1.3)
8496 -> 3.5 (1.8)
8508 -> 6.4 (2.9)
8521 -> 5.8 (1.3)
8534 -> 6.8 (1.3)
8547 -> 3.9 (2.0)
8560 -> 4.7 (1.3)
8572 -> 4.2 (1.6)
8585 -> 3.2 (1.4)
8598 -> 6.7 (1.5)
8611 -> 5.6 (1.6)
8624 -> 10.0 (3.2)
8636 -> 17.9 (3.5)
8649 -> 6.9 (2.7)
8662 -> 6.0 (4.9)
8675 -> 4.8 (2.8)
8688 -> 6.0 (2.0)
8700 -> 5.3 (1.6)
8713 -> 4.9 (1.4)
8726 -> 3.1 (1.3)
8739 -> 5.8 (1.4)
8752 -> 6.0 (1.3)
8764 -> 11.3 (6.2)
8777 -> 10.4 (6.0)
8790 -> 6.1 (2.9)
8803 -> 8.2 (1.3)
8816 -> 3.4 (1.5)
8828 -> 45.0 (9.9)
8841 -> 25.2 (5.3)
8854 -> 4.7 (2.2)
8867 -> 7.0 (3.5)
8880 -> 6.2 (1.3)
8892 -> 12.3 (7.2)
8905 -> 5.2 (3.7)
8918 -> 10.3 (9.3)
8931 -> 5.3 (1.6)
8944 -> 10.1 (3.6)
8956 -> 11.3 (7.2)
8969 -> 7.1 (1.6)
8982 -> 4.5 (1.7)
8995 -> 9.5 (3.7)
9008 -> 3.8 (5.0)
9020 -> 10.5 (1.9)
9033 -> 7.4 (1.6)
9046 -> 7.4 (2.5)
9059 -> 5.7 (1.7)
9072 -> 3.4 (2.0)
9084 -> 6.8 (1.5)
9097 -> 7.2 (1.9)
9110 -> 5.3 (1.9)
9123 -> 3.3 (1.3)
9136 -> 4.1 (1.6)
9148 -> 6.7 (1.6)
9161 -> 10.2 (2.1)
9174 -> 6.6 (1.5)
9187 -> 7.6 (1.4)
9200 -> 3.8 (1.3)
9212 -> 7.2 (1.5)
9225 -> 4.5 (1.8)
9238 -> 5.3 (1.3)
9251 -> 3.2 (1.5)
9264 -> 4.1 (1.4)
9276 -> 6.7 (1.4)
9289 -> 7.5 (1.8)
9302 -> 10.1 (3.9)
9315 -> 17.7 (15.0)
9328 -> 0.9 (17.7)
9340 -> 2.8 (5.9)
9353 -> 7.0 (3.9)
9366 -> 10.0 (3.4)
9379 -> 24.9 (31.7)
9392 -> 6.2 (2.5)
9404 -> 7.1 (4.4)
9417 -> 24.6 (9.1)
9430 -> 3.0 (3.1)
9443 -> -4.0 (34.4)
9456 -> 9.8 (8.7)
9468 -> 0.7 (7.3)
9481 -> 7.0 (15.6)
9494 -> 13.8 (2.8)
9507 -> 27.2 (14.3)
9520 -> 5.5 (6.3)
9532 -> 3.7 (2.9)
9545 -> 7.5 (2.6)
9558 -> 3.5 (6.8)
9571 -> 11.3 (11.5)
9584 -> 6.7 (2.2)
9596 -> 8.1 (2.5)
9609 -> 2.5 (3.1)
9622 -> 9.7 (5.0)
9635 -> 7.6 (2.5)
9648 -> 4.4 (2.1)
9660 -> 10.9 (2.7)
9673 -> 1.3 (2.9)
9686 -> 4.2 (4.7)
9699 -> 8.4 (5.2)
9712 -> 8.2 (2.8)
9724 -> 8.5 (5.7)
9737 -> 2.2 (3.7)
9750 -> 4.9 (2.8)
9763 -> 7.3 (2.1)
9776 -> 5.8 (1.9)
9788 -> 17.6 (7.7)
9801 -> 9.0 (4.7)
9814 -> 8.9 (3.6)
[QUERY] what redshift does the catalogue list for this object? 1.369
